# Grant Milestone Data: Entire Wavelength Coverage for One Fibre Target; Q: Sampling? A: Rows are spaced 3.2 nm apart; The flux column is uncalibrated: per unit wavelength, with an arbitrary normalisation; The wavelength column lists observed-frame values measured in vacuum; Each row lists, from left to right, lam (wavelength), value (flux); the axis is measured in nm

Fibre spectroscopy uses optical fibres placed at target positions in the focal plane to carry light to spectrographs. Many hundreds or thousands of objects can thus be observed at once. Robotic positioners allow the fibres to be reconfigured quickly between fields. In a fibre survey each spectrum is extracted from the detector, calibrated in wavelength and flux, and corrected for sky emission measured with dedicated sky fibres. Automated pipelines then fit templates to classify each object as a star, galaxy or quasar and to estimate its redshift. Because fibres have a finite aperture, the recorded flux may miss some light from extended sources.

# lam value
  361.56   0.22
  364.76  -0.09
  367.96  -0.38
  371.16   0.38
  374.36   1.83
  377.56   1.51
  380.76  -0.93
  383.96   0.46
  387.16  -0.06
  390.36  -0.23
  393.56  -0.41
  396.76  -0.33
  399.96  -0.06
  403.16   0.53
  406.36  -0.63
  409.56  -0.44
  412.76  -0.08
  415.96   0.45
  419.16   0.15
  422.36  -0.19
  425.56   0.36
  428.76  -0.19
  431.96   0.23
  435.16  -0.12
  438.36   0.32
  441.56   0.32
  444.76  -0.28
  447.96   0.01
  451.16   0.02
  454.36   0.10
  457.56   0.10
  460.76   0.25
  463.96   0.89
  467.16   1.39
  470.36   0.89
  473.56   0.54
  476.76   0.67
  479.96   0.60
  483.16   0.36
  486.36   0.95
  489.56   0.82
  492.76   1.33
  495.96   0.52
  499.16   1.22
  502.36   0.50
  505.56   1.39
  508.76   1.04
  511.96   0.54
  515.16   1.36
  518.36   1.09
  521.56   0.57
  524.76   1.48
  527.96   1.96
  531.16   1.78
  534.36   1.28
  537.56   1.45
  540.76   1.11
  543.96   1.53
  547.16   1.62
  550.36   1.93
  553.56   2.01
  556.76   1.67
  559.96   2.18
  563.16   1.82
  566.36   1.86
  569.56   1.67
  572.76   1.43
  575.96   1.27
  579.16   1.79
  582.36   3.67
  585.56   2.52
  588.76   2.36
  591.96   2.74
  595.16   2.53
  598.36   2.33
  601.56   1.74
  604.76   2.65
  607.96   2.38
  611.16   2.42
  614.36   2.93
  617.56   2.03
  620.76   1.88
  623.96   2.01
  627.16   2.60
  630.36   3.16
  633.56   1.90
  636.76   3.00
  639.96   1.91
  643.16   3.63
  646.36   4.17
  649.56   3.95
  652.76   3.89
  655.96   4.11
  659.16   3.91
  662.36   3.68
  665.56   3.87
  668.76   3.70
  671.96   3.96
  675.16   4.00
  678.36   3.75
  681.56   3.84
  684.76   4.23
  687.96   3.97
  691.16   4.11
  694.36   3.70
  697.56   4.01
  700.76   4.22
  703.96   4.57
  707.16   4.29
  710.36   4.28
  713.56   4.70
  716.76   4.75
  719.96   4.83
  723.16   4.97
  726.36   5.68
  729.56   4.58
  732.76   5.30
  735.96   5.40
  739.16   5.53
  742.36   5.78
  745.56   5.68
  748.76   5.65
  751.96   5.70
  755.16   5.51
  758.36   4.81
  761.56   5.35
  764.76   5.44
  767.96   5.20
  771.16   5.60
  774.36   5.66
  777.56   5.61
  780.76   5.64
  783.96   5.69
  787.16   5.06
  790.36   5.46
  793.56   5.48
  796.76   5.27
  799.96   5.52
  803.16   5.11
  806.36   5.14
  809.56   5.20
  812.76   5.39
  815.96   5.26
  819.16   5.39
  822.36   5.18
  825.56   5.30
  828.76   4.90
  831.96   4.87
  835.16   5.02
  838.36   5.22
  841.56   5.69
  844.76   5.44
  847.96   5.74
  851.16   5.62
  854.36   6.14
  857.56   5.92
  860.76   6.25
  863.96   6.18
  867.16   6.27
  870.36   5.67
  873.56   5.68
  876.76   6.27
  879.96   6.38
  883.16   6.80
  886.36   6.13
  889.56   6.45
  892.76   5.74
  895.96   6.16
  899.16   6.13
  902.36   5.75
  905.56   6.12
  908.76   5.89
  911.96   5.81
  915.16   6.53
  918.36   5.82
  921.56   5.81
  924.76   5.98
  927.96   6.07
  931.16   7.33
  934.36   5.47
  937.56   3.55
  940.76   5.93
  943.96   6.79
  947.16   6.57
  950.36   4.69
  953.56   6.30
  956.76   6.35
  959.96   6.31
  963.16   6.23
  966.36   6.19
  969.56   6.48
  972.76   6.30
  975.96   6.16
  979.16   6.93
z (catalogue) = 0.61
